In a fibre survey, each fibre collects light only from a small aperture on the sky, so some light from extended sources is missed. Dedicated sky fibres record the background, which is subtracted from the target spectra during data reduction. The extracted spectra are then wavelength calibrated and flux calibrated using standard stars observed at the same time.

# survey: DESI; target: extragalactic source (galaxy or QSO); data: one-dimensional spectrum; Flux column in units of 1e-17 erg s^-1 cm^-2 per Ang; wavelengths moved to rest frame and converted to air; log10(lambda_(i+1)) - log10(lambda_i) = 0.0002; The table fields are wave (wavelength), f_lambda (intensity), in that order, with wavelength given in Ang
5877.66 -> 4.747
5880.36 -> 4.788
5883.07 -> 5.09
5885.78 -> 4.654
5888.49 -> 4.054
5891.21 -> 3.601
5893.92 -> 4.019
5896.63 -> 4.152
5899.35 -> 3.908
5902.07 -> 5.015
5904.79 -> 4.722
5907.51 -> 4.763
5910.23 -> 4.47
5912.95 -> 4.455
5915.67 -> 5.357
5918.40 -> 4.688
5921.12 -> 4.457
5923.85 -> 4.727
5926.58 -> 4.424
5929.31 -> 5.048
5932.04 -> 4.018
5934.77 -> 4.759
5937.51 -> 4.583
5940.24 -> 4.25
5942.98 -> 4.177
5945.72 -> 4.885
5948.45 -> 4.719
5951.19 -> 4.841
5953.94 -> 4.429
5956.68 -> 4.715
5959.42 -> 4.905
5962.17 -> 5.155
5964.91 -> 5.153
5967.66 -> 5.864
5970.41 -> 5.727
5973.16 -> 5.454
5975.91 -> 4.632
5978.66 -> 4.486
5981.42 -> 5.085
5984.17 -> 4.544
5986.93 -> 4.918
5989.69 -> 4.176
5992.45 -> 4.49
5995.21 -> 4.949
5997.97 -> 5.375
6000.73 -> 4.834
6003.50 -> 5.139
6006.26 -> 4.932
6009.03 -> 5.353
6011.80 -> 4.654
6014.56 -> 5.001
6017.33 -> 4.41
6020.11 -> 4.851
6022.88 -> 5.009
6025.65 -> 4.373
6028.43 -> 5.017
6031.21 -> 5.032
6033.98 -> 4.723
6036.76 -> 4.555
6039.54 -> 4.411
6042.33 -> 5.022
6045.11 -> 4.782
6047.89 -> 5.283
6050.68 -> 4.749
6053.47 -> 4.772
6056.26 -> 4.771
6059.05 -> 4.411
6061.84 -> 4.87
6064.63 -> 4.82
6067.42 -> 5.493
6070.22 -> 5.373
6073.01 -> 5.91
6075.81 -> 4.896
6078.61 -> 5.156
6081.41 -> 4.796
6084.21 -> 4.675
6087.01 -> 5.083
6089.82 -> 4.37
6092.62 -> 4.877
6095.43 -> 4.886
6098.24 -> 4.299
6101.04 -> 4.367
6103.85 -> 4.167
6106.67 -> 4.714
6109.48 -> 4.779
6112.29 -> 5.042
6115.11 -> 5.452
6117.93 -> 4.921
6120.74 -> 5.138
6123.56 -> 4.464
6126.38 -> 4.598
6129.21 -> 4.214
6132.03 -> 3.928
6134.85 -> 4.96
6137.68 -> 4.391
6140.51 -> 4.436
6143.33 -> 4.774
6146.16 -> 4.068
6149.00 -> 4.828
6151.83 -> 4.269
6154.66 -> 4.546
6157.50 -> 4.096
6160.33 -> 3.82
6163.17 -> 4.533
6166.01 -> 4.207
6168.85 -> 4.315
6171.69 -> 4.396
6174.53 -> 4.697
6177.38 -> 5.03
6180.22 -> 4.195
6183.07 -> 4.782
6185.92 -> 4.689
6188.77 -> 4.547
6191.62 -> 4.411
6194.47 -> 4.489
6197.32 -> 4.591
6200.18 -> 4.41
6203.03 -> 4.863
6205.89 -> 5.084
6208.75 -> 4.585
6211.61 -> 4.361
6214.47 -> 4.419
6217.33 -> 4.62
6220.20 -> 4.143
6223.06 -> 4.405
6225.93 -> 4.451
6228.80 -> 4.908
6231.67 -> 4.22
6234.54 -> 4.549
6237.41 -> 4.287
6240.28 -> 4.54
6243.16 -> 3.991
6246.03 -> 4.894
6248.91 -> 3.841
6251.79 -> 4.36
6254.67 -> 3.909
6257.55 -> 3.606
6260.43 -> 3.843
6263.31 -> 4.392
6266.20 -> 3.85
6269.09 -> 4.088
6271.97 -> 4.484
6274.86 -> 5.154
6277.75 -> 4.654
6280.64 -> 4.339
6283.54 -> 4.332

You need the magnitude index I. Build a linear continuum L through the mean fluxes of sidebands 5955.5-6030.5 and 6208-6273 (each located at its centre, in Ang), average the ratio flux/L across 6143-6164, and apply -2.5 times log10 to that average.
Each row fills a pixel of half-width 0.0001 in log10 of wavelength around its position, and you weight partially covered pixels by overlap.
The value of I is 0.04 mag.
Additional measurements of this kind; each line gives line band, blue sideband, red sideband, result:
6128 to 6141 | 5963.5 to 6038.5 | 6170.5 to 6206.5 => 0.08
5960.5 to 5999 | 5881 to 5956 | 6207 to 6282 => -0.11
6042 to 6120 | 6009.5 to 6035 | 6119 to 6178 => -0.05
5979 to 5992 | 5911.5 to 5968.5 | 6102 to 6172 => 0.01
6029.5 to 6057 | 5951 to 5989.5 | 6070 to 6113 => 0.02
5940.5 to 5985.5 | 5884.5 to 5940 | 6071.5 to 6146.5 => -0.08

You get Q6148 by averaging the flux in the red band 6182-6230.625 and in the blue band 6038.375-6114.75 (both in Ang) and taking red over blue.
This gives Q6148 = 0.9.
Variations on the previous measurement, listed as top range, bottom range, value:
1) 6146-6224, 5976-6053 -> 0.93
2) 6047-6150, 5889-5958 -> 1.06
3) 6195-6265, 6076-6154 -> 0.94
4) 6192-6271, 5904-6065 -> 0.91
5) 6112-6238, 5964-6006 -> 0.91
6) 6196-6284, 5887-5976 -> 0.94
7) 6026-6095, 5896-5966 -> 1.05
